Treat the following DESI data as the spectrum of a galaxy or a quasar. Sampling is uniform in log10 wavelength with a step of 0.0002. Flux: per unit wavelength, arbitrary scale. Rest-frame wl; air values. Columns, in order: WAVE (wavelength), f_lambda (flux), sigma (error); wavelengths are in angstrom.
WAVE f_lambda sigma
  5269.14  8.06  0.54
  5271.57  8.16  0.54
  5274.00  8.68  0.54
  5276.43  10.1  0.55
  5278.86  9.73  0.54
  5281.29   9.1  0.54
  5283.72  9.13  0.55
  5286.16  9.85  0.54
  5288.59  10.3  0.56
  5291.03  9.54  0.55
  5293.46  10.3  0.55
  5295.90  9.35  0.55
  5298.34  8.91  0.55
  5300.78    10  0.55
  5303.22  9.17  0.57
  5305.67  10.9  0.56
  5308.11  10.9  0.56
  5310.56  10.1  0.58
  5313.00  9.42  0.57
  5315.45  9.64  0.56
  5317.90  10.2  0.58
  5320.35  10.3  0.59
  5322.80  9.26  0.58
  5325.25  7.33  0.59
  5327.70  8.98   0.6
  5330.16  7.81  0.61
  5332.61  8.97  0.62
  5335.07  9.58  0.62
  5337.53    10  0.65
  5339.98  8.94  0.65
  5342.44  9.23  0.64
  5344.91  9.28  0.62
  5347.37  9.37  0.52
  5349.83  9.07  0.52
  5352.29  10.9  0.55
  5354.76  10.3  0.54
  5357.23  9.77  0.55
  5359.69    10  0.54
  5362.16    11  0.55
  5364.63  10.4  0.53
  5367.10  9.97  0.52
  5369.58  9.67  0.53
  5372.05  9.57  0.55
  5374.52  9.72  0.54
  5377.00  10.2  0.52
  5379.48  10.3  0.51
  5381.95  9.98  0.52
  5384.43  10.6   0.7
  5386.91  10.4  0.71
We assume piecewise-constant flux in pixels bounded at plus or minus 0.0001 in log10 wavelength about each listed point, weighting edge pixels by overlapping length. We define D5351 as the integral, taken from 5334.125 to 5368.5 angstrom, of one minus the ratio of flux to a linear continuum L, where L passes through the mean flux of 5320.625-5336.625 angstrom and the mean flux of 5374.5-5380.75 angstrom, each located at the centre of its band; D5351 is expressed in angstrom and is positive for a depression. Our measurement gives -1.6 angstrom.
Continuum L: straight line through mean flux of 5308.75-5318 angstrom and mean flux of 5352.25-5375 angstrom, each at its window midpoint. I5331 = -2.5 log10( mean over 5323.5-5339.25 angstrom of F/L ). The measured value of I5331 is 0.13 mag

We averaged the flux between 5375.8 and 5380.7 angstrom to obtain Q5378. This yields 10.2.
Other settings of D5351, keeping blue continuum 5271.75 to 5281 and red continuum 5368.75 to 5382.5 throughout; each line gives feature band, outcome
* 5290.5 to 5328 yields -0.60 angstrom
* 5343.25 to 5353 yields 0.18 angstrom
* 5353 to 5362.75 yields -0.44 angstrom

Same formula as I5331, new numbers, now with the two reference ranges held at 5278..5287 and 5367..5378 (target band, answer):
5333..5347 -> 0.03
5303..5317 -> -0.06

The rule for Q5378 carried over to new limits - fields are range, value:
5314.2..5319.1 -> 9.91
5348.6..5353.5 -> 9.99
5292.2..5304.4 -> 9.55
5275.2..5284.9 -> 9.52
